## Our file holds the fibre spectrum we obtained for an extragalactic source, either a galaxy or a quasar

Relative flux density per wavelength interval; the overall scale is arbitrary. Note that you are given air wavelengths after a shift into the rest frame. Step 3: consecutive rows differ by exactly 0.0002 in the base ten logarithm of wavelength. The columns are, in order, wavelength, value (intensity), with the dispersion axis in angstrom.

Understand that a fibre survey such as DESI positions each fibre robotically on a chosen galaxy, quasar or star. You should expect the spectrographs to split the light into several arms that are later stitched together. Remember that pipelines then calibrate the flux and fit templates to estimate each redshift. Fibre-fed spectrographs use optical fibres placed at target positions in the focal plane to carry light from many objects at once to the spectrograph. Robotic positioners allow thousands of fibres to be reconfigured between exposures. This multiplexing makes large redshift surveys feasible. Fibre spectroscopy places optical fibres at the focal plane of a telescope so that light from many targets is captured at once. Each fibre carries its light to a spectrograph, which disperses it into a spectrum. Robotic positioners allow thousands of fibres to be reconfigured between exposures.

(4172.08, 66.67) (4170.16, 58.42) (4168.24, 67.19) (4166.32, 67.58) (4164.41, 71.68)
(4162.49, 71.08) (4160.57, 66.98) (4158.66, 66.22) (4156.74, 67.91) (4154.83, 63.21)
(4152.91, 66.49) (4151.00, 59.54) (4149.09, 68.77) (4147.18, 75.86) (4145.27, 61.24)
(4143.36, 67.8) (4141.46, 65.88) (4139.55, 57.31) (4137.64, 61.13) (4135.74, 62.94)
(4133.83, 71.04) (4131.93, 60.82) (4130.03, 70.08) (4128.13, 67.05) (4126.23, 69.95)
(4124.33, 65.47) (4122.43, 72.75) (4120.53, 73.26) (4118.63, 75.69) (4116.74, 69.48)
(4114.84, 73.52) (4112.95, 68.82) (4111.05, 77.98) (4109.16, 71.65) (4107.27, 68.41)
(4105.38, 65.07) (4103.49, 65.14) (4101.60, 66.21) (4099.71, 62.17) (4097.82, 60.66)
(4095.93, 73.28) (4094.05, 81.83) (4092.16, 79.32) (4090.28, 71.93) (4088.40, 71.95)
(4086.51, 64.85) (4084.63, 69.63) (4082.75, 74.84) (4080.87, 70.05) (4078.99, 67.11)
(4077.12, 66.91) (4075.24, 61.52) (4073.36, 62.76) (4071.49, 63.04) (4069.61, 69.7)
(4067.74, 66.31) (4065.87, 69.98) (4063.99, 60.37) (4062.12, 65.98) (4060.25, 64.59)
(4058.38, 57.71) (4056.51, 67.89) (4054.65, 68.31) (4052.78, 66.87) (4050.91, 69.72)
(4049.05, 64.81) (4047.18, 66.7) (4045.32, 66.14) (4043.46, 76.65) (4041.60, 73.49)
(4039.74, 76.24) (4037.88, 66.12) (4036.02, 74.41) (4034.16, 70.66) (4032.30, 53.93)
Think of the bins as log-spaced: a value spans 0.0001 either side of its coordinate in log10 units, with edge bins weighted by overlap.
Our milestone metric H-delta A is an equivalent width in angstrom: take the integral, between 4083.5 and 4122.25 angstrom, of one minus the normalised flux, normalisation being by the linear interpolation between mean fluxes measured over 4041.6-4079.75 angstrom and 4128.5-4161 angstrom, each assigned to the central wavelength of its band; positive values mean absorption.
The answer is -2.76 angstrom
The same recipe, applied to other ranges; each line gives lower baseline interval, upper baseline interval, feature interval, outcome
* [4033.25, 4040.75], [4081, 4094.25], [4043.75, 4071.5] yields 2.3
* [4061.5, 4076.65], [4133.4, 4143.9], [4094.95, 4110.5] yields -0.6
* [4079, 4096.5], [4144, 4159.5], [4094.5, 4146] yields 1.2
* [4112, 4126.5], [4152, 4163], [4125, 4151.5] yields 1.2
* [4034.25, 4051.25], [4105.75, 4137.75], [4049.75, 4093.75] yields 1.6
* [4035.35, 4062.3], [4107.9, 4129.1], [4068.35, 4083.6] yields 0.6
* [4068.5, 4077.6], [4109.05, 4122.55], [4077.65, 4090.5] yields -0.6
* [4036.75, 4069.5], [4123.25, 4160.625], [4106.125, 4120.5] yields -1.3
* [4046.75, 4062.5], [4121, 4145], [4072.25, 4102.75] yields -1.4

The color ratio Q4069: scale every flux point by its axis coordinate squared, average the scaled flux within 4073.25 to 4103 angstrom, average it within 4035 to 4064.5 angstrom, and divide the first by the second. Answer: 1.04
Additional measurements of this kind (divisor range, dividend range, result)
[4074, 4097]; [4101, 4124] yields 1.01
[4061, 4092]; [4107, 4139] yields 1.05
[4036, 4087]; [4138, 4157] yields 1.01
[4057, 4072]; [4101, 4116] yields 1.10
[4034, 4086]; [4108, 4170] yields 1.04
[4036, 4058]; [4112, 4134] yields 1.05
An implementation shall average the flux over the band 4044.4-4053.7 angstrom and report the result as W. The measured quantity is 66.8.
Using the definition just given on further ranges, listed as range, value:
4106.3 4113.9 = 71.7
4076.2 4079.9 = 67.2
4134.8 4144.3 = 63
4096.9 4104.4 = 63.5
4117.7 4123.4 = 73.8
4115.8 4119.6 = 72.7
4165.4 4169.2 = 67.4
